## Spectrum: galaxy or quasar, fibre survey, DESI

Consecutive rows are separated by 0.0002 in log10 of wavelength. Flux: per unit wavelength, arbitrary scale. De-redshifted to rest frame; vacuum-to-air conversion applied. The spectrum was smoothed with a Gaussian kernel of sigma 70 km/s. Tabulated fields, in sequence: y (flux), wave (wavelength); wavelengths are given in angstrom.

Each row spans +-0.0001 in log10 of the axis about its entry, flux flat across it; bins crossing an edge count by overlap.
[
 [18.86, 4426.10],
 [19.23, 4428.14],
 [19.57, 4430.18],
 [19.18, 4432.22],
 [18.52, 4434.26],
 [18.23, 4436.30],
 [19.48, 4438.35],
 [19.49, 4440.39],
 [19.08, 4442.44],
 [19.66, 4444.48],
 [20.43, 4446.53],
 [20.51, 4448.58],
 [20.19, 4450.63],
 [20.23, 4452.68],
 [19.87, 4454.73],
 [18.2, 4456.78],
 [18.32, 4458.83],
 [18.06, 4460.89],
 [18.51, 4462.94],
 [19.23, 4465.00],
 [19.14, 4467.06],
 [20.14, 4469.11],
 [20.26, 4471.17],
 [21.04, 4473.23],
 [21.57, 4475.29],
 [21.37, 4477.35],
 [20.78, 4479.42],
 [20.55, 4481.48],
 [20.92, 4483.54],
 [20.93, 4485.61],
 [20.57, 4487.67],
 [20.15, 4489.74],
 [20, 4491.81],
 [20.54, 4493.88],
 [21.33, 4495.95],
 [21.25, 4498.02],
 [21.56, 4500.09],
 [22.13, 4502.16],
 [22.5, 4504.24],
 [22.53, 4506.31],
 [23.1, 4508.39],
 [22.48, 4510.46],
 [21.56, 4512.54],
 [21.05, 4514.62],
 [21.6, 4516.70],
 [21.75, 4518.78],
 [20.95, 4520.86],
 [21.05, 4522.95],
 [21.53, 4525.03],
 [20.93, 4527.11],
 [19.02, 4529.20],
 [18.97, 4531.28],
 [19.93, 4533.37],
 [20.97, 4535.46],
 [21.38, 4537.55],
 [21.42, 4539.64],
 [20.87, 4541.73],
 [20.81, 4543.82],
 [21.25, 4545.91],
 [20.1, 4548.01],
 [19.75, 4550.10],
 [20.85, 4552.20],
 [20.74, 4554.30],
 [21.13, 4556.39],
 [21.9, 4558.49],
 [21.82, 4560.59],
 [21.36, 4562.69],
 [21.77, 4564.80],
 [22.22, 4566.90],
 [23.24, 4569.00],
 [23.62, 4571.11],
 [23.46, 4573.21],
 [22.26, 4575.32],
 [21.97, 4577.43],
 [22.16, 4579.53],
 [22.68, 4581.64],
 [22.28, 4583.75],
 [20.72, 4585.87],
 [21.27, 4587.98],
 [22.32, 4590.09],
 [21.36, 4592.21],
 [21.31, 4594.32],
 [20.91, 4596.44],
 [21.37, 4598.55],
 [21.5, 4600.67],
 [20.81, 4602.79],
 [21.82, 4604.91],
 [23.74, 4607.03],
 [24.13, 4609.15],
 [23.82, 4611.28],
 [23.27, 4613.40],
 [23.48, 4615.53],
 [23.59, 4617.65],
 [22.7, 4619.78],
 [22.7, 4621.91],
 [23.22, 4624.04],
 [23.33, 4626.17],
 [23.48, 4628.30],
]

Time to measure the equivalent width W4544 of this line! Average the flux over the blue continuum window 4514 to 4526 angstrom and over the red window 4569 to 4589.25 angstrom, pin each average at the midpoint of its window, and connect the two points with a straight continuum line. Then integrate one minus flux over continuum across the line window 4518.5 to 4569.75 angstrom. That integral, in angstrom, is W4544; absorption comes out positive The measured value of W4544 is 1.7 angstrom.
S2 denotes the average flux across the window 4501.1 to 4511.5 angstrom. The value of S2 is 22.6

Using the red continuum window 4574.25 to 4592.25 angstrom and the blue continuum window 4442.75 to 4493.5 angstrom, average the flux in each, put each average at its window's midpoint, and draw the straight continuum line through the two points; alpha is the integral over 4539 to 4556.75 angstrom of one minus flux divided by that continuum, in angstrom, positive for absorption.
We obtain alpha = 0.5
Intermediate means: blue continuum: 20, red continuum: 21.9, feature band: 20.7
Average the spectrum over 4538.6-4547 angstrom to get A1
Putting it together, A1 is 21.1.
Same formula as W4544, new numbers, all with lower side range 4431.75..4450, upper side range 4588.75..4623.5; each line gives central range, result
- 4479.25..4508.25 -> -1.15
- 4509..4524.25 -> -0.54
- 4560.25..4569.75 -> -0.17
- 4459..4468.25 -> 0.52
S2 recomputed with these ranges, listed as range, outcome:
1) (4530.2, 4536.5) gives 20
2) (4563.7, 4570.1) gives 22.4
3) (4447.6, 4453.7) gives 20.3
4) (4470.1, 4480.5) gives 21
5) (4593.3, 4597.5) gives 21.1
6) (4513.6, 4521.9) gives 21.3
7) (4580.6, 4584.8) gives 22.5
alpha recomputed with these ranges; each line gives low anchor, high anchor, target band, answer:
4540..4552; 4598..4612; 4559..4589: -1.0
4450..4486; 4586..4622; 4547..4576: -0.2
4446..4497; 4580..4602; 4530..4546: 0.2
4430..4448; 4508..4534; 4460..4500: -0.4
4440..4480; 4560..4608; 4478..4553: -0.9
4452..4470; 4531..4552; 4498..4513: -1.7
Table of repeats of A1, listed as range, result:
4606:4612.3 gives 23.9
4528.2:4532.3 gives 19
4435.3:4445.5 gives 19.2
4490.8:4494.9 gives 20.3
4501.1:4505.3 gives 22.3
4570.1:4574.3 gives 23.5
